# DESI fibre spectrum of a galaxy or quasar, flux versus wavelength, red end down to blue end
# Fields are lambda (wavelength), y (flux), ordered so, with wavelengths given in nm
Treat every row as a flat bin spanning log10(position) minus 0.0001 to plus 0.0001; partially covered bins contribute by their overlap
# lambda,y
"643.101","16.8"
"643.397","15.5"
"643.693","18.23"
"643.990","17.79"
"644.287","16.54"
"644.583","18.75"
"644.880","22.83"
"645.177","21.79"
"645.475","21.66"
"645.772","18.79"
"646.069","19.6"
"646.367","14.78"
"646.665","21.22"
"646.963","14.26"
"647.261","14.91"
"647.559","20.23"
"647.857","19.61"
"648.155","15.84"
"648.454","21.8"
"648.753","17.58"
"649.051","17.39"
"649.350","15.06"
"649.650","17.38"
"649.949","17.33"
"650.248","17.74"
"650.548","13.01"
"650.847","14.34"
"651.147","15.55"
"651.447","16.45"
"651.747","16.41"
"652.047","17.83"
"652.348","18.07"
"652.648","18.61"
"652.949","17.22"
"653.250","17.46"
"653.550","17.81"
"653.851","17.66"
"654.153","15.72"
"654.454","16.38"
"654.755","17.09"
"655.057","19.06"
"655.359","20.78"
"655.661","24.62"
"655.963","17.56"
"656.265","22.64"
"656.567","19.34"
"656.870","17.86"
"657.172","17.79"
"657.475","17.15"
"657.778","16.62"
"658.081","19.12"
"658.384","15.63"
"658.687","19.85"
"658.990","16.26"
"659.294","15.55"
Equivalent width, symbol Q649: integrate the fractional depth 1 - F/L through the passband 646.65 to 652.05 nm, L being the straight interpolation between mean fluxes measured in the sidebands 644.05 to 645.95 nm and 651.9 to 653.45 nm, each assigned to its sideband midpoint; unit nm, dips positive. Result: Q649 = 0.529 nm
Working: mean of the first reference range 20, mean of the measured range 16.9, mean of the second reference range 17.8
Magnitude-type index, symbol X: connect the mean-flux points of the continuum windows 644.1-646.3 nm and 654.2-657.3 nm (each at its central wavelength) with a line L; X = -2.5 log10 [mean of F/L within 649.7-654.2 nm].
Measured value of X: 0.157 mag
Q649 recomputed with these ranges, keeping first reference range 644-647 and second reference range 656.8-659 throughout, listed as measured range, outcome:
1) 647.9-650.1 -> 0.132 nm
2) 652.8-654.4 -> 0.090 nm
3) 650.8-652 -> 0.158 nm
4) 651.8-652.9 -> 0.022 nm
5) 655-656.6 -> -0.268 nm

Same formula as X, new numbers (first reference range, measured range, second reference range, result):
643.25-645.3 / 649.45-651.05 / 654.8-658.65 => 0.18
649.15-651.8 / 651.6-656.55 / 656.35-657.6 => -0.07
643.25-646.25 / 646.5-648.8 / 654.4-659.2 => 0.05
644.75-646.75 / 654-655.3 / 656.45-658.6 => 0.06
